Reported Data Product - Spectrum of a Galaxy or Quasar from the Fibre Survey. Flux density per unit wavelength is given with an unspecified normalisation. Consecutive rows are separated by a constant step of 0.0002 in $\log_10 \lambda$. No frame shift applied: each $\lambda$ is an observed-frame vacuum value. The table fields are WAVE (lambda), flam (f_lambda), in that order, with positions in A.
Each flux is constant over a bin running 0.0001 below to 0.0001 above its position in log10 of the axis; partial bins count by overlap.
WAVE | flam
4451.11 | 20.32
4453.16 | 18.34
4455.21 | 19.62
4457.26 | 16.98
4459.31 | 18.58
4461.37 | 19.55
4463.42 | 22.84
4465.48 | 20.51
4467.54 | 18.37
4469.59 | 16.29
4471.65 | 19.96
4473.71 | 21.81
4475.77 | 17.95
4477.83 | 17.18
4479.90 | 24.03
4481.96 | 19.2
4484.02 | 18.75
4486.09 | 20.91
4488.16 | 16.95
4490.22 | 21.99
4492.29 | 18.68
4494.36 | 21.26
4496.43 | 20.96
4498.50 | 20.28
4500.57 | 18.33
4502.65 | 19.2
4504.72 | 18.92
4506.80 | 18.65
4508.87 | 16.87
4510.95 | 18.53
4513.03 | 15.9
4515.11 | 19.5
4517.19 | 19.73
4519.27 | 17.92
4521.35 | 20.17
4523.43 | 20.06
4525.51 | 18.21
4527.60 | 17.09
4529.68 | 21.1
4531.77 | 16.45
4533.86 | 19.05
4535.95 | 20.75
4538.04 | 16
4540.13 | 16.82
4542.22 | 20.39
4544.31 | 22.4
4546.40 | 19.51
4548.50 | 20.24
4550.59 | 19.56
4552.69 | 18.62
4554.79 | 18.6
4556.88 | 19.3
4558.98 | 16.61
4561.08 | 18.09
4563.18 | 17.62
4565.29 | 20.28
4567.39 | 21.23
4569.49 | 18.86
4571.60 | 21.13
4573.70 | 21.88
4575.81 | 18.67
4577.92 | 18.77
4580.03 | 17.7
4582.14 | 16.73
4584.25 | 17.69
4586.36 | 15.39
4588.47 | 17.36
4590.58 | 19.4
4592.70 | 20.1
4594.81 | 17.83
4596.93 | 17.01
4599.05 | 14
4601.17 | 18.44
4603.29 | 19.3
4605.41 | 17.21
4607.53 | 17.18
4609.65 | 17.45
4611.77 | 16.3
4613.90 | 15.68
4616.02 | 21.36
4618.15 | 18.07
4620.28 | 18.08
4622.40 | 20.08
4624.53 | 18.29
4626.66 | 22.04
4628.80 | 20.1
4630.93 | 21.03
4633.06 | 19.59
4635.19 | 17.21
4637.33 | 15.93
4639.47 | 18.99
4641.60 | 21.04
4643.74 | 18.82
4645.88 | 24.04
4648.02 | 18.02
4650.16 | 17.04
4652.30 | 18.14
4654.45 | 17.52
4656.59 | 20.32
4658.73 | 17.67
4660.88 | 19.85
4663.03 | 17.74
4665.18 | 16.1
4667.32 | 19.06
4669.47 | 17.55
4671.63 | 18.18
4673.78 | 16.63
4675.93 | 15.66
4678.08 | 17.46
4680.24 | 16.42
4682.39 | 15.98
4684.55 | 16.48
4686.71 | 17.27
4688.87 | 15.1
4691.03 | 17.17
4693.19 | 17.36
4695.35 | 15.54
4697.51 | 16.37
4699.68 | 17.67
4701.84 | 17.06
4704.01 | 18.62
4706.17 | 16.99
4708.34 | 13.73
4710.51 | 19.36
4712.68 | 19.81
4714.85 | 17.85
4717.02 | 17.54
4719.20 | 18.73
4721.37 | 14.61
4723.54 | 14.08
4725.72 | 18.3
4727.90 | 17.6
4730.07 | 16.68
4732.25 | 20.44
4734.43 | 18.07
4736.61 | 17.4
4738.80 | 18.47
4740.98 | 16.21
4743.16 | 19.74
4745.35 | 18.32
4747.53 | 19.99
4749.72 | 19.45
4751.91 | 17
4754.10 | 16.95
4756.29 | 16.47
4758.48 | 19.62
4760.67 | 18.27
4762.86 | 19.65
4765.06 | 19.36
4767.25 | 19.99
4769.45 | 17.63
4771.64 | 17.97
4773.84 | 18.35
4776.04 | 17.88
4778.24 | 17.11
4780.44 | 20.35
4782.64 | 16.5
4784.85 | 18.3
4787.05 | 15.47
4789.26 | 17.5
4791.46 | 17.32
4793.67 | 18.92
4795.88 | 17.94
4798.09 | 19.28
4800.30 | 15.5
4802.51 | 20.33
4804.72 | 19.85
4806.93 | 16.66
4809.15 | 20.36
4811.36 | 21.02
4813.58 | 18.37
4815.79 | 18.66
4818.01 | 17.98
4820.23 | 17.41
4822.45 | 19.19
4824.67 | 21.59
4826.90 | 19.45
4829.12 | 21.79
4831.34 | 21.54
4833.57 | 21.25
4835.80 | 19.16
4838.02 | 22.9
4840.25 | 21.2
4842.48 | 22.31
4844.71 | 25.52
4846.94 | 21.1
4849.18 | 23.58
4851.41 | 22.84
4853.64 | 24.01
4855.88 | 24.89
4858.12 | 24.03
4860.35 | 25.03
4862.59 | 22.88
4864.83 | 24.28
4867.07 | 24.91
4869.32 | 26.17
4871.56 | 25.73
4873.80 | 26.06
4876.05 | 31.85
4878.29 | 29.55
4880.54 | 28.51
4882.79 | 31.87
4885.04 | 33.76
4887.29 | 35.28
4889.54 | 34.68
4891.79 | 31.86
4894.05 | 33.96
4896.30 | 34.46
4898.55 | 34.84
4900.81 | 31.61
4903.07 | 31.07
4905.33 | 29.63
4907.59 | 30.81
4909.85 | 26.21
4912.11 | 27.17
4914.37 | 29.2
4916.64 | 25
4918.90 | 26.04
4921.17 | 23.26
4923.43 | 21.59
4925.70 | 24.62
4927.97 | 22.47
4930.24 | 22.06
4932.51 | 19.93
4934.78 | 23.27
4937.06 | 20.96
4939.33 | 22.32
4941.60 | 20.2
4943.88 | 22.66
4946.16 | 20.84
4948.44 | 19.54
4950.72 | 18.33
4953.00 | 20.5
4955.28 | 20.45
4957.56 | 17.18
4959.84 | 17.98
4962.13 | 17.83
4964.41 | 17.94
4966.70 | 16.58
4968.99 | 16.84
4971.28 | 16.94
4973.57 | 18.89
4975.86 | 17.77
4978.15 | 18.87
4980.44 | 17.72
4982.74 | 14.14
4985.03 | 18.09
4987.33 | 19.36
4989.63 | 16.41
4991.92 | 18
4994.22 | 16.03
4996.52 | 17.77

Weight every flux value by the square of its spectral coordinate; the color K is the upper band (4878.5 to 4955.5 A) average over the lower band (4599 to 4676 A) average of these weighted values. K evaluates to 1.6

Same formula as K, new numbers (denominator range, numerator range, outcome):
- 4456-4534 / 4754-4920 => 1.41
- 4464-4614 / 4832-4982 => 1.51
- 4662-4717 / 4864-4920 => 1.90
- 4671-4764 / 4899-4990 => 1.36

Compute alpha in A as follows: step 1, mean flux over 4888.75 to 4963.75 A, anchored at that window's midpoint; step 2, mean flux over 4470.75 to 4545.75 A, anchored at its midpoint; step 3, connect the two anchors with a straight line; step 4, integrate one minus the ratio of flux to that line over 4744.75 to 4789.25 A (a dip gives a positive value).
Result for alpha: 8.76 A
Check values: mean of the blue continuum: 19.2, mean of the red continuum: 24.8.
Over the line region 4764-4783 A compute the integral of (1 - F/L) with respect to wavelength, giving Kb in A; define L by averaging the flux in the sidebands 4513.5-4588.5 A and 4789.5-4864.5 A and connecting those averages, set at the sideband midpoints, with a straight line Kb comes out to 1.8 A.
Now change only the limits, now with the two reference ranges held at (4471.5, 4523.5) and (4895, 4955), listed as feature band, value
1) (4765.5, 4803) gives 8.2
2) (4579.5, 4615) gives 5.7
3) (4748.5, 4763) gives 2.9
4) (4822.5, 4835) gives 1.4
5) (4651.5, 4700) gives 9.8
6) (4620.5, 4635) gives 0.8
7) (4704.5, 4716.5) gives 2.4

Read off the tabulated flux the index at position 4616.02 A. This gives 21.36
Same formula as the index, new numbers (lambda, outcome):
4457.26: 16.98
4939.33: 22.32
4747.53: 19.99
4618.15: 18.07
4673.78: 16.63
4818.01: 17.98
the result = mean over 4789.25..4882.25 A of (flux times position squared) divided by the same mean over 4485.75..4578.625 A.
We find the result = 1.31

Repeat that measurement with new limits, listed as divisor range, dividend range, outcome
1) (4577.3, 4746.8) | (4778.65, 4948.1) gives 1.45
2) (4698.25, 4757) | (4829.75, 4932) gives 1.61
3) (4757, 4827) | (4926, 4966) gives 1.17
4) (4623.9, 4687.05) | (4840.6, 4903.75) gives 1.67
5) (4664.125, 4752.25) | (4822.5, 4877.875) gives 1.44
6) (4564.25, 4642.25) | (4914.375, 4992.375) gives 1.24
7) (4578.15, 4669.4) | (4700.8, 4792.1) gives 1.03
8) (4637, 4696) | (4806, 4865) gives 1.29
